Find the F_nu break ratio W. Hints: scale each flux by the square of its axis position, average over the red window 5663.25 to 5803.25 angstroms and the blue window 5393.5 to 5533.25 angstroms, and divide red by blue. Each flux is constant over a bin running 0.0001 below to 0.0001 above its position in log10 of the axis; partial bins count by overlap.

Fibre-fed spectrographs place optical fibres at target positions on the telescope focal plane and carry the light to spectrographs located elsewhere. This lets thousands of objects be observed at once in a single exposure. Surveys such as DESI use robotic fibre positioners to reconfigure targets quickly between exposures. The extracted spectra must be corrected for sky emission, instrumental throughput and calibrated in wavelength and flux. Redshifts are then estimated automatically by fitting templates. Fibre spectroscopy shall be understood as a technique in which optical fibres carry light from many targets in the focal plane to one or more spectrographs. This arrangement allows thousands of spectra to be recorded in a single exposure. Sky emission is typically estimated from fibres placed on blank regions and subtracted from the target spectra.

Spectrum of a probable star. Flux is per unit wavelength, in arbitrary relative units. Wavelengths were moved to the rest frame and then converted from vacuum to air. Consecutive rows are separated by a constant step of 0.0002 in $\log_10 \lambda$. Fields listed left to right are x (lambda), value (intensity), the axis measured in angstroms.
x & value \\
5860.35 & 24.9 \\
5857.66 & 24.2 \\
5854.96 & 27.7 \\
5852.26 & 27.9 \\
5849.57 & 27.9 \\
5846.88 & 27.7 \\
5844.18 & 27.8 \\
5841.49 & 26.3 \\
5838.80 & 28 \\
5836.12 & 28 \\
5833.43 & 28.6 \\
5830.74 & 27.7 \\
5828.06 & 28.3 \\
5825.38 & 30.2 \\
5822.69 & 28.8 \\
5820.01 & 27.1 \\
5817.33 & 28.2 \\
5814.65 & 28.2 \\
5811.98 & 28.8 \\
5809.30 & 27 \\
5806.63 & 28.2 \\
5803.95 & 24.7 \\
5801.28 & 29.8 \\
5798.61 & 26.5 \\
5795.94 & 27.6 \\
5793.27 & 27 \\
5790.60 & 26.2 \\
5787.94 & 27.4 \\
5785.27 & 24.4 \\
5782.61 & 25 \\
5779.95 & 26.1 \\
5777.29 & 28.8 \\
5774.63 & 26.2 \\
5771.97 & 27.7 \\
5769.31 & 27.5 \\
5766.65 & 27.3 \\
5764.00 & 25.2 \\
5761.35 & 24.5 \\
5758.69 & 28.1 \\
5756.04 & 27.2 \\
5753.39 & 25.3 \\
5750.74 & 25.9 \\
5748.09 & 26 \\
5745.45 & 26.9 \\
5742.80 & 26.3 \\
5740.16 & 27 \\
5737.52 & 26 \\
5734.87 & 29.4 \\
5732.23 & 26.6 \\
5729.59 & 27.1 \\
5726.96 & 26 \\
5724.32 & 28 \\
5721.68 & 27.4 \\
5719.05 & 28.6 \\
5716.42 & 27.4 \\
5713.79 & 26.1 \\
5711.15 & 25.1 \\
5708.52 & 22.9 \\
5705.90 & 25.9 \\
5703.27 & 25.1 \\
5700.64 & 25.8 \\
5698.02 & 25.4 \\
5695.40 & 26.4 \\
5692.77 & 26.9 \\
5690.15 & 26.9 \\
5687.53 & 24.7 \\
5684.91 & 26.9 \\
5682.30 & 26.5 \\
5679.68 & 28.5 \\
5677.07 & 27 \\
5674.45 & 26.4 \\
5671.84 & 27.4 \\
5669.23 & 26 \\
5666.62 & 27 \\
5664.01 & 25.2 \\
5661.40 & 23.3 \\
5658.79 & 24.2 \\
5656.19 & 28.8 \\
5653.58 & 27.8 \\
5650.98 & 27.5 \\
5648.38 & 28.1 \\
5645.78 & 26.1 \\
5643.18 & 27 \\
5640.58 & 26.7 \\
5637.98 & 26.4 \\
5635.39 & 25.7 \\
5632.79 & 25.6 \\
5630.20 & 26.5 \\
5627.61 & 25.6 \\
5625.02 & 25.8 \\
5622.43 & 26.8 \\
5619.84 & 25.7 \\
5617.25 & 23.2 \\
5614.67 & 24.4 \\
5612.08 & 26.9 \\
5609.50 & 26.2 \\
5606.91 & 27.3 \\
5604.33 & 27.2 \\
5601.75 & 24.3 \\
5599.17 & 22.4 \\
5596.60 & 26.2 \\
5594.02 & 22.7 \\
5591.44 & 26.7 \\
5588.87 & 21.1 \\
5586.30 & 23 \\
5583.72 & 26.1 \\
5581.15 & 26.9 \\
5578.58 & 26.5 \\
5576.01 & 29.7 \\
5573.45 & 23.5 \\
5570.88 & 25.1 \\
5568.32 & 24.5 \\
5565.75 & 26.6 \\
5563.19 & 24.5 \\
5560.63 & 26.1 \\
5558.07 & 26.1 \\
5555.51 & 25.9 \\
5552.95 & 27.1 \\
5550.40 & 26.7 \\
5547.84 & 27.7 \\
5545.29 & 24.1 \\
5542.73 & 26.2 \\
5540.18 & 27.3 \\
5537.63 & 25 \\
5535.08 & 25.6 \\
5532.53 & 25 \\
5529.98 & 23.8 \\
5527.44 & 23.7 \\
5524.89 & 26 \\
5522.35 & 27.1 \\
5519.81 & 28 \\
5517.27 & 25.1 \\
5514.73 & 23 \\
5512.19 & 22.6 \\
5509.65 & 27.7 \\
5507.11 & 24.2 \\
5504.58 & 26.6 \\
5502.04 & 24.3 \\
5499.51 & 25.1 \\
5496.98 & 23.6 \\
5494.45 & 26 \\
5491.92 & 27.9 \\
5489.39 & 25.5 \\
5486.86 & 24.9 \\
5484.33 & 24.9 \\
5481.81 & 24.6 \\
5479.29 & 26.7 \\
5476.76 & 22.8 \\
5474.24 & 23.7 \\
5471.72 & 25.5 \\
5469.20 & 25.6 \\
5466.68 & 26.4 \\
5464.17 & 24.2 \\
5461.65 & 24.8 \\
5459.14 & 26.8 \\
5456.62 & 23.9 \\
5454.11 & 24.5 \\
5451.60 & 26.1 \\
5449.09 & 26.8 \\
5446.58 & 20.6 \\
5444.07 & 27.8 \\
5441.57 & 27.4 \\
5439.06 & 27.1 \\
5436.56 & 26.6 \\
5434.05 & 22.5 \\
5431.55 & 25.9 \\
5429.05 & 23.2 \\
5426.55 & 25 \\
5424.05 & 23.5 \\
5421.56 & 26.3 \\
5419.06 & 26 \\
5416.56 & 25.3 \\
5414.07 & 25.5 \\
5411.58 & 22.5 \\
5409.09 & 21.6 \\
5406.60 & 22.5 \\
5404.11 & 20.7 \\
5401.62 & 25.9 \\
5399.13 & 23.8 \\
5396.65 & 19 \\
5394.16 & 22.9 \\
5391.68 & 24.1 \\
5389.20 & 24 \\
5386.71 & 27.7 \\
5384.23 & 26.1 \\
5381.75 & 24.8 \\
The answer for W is 1.18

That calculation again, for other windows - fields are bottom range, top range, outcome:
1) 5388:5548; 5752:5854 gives 1.24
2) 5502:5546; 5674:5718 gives 1.10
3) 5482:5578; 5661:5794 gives 1.11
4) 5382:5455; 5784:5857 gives 1.30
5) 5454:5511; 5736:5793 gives 1.16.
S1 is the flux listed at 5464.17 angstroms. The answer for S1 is 24.2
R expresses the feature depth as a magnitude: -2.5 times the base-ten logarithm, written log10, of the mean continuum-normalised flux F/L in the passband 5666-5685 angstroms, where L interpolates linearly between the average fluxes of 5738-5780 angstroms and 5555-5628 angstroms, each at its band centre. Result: -0.04 mag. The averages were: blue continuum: 25.4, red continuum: 26.6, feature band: 27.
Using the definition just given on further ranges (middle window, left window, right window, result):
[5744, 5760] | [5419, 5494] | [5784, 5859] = 0.021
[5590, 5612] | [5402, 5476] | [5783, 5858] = 0.022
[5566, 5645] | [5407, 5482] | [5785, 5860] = 0.021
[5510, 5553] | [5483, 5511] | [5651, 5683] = 0.008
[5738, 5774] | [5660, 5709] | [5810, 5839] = 0.029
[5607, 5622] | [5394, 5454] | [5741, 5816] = 0.007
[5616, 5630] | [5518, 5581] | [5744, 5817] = 0.029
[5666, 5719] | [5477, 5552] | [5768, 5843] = 0.017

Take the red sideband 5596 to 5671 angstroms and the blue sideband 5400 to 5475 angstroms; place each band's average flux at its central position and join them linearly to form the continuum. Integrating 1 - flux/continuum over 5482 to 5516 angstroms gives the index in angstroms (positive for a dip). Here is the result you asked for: 0.1 angstroms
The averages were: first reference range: 24.8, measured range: 25.1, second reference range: 26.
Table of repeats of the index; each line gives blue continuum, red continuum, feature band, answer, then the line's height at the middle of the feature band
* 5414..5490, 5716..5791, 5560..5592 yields 0.6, 25.8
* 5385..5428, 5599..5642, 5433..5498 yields -2.3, 24.4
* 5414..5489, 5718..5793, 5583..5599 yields 1.1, 25.9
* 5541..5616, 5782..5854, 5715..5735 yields -0.5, 26.8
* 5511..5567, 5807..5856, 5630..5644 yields 0.1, 26.4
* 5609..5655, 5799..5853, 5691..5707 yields 0.5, 26.8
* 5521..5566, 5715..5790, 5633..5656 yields -0.6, 26.3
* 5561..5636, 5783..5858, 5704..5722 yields 0.3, 26.5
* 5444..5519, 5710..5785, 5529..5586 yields -0.8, 25.5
